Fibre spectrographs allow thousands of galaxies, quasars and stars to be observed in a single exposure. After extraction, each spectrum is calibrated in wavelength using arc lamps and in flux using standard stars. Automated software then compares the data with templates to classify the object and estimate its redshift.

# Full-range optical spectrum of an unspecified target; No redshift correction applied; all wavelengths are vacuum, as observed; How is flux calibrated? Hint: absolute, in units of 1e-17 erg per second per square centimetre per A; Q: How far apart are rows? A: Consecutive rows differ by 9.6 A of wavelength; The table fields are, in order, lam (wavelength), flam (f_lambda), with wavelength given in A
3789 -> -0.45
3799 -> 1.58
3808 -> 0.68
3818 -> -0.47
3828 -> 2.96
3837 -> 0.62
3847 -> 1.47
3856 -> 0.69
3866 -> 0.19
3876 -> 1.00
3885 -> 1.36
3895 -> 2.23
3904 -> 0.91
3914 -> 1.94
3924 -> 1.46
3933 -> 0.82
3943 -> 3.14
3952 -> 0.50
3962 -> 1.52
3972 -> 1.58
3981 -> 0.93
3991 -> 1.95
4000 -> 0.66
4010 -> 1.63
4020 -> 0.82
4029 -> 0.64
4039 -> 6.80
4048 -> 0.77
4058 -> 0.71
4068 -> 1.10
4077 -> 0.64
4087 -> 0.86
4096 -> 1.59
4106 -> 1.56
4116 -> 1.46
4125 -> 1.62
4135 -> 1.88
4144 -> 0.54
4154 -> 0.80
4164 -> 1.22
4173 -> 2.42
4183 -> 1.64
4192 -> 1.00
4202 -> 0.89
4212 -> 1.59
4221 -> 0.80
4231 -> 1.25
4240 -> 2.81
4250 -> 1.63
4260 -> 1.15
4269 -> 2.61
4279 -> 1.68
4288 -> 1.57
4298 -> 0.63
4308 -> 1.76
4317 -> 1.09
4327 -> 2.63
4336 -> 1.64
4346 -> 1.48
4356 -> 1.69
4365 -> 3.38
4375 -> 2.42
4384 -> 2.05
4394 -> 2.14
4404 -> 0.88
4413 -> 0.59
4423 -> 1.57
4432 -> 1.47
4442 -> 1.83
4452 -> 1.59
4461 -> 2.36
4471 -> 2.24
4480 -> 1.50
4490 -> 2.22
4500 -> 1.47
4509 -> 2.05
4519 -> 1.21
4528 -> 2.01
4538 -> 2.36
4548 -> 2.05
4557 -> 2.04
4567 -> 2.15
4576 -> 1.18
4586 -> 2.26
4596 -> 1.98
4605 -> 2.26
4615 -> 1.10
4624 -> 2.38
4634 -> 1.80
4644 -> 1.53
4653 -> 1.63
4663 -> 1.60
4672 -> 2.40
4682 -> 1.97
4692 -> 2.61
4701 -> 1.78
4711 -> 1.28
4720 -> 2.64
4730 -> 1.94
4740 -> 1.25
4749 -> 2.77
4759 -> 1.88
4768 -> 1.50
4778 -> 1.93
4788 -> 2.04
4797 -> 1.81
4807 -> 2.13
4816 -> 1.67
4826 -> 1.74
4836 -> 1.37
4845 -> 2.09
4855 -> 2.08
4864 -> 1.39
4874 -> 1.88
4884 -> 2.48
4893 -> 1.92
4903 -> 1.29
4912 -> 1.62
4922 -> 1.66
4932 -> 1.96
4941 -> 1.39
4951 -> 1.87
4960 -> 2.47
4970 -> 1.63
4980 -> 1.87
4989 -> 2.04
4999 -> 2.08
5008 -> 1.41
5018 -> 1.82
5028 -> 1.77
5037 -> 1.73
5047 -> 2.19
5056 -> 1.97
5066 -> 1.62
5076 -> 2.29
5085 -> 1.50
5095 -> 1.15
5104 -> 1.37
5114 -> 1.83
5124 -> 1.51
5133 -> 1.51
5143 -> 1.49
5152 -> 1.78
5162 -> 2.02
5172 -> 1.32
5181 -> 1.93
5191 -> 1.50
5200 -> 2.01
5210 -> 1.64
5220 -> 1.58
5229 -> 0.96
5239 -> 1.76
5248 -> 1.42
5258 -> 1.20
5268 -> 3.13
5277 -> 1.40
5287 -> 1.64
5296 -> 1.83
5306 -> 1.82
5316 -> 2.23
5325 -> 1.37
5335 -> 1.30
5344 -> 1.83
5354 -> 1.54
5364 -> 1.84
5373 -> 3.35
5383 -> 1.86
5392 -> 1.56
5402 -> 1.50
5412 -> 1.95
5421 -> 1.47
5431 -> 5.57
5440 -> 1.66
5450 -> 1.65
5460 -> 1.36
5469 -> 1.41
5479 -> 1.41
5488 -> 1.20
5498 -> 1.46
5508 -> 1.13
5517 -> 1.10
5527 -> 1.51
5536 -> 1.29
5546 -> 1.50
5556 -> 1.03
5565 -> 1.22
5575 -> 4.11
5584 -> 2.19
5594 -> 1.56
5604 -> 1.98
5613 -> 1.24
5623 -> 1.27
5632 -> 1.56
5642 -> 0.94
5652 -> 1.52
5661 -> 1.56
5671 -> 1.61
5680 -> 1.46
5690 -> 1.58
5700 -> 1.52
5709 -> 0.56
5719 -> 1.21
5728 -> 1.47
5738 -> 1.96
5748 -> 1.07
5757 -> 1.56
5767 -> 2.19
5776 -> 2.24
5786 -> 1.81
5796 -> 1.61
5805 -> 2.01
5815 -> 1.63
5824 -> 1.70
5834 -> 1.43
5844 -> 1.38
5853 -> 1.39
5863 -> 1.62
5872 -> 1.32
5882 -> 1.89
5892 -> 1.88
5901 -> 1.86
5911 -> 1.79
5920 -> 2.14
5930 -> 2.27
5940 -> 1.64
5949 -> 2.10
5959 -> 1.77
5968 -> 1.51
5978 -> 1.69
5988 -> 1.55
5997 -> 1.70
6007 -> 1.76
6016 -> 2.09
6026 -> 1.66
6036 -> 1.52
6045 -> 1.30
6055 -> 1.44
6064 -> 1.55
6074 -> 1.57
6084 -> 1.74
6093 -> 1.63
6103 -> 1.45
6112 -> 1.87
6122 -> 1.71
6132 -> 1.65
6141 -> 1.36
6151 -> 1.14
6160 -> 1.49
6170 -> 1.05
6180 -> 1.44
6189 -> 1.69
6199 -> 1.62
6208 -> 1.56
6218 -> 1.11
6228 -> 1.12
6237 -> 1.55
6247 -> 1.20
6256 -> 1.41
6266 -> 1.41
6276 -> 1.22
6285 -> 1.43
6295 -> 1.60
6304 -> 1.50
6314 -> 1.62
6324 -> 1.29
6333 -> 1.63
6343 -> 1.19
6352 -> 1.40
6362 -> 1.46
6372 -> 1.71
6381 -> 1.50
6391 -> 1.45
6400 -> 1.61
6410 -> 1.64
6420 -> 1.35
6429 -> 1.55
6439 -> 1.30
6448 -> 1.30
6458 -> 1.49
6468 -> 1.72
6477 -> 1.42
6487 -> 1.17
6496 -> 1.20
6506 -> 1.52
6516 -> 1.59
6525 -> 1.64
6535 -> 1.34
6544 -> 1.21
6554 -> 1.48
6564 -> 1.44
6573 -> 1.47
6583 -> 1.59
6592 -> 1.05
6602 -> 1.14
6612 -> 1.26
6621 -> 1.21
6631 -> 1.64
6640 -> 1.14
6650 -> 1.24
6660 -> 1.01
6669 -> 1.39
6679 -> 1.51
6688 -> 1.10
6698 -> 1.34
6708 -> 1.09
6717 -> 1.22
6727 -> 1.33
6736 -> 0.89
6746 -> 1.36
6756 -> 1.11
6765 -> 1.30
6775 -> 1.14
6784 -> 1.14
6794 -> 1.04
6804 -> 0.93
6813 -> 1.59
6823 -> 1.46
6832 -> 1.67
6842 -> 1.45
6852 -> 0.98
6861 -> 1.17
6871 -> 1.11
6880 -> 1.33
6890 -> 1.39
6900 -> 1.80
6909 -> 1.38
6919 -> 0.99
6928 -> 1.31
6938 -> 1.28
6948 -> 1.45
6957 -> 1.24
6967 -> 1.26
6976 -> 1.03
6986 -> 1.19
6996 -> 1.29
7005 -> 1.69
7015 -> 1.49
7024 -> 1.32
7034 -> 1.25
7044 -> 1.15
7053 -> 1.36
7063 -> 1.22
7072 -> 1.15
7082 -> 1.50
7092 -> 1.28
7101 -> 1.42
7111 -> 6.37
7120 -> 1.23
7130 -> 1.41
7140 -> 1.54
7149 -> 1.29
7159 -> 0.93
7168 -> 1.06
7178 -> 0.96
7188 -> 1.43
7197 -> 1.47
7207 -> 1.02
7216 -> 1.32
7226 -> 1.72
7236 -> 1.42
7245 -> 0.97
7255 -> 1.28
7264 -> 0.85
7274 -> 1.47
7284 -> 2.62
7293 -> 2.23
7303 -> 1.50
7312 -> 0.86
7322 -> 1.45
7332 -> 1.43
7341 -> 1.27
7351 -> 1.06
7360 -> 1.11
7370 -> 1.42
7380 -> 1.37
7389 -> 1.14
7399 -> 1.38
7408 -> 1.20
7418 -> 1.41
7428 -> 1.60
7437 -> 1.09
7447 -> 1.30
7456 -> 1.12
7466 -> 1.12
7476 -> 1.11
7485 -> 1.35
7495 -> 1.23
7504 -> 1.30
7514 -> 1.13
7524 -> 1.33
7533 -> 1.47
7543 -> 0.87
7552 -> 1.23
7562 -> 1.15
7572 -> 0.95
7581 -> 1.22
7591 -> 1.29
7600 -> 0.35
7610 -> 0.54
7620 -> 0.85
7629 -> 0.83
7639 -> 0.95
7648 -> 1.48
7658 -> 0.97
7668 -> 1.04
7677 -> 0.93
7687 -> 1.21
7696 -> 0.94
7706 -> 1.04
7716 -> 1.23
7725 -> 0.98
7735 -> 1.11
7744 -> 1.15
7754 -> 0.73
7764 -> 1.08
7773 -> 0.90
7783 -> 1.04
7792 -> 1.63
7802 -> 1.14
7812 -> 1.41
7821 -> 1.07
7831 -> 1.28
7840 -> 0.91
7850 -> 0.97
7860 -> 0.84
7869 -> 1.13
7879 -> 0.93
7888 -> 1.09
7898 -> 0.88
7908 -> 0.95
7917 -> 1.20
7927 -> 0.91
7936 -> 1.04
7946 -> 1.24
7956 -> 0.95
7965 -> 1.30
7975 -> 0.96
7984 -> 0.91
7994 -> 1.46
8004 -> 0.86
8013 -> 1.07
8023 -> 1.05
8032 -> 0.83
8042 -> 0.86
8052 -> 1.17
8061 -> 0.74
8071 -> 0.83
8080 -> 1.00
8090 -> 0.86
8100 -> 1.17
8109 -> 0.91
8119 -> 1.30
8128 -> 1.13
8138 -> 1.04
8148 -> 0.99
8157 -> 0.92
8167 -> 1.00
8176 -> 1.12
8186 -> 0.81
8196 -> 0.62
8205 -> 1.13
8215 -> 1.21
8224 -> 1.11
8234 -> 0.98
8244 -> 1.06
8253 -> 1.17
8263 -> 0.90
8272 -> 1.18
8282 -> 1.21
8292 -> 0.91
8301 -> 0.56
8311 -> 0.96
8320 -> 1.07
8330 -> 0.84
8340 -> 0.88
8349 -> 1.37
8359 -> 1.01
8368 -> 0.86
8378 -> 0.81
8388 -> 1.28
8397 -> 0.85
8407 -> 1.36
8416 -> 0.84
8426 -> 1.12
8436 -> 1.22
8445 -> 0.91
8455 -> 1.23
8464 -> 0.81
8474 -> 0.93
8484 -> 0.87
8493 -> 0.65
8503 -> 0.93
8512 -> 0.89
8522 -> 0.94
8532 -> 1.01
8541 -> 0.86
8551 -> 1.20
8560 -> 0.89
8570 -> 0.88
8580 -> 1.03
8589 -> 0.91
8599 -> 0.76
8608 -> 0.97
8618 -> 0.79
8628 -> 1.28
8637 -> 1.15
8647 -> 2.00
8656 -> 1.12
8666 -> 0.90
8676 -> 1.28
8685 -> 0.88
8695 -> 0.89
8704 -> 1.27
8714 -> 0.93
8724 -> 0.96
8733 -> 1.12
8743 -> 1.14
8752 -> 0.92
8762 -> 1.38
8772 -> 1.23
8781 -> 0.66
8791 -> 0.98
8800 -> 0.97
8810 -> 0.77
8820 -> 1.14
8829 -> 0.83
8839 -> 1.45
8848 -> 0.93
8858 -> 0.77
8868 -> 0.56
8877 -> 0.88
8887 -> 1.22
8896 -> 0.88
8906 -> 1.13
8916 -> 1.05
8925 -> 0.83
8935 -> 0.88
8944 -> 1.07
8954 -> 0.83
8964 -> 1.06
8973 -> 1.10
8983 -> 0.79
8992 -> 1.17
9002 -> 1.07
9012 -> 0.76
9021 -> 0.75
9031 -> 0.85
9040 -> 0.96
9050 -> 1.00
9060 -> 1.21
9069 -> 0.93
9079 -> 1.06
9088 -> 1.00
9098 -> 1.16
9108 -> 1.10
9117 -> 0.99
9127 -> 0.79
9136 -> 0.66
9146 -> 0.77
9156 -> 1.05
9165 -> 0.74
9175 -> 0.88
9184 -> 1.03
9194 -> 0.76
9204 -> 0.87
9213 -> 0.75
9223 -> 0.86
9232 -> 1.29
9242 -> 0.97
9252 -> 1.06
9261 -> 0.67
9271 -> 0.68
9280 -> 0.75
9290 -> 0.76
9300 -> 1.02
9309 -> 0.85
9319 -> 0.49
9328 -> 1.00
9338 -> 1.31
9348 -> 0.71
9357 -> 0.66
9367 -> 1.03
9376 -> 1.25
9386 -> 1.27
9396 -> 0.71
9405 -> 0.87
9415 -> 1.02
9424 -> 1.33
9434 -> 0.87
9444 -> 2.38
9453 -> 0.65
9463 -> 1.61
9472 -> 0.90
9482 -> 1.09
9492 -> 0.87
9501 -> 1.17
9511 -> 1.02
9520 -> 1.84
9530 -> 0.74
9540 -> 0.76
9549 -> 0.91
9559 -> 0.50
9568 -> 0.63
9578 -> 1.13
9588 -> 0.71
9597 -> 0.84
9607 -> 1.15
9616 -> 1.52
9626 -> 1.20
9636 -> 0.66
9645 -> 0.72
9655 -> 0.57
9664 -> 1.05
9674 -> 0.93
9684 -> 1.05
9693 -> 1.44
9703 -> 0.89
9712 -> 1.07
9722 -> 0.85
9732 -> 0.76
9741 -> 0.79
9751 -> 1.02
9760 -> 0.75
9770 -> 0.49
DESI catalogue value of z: 0.084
